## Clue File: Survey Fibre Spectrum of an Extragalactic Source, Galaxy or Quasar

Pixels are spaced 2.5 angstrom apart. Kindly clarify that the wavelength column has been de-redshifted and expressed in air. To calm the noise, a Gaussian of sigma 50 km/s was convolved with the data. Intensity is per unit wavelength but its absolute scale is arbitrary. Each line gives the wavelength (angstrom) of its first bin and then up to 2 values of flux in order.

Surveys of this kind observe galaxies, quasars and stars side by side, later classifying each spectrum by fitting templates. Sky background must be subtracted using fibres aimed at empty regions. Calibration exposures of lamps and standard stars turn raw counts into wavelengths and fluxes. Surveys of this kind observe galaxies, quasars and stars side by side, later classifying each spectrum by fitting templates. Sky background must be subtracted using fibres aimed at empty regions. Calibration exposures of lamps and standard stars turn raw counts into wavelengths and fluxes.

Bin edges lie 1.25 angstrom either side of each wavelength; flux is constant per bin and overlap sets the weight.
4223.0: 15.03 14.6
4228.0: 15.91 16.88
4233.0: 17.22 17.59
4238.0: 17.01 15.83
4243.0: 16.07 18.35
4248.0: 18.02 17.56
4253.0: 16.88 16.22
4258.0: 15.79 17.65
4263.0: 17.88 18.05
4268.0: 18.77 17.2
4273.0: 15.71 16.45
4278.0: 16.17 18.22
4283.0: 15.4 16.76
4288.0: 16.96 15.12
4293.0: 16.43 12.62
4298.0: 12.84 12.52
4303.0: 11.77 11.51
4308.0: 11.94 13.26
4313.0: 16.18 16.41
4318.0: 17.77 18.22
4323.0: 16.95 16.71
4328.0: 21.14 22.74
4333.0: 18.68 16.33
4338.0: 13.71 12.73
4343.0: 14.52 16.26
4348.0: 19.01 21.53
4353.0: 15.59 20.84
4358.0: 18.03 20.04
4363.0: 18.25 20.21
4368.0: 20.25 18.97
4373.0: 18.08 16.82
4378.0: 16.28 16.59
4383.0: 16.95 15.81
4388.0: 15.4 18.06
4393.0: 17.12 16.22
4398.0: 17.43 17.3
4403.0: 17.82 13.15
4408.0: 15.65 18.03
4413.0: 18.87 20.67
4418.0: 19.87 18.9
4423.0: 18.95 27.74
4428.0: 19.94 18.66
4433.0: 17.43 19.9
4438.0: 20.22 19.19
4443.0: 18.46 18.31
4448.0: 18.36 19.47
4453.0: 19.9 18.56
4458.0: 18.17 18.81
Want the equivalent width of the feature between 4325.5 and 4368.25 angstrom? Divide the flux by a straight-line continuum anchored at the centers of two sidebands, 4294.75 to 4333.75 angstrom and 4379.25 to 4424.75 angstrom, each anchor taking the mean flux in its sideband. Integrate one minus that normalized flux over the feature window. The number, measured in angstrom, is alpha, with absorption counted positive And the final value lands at -4.61 angstrom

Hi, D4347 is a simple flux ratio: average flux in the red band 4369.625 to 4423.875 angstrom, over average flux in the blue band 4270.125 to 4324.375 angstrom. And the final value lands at 1.14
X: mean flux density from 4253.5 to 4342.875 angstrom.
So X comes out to 16.1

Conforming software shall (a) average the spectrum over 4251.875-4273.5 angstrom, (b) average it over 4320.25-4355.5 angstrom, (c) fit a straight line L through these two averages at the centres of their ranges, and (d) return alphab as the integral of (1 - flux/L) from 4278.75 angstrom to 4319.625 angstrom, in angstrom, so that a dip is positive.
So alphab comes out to 6.1 angstrom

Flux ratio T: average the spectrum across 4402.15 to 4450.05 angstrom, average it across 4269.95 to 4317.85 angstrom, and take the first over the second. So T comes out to 1.27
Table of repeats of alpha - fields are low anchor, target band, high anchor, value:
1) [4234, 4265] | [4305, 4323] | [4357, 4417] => 2.1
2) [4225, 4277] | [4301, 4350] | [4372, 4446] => 3.9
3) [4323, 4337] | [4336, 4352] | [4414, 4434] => 2.3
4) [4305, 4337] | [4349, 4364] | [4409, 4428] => -0.8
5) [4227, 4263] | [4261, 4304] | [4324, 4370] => 3.7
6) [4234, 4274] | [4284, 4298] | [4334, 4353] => 1.2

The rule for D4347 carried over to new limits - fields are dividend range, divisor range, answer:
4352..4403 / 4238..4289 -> 1.04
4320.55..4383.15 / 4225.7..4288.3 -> 1.06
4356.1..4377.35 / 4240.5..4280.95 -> 1.10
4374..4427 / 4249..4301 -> 1.09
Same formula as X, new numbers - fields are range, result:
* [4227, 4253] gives 17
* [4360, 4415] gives 17.4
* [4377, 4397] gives 16.6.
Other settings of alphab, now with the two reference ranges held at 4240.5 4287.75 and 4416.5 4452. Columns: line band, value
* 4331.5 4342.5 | 1.6 angstrom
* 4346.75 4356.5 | -0.4 angstrom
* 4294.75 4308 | 4.1 angstrom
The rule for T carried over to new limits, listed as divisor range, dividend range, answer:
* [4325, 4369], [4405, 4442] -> 1.06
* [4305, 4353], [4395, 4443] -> 1.13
